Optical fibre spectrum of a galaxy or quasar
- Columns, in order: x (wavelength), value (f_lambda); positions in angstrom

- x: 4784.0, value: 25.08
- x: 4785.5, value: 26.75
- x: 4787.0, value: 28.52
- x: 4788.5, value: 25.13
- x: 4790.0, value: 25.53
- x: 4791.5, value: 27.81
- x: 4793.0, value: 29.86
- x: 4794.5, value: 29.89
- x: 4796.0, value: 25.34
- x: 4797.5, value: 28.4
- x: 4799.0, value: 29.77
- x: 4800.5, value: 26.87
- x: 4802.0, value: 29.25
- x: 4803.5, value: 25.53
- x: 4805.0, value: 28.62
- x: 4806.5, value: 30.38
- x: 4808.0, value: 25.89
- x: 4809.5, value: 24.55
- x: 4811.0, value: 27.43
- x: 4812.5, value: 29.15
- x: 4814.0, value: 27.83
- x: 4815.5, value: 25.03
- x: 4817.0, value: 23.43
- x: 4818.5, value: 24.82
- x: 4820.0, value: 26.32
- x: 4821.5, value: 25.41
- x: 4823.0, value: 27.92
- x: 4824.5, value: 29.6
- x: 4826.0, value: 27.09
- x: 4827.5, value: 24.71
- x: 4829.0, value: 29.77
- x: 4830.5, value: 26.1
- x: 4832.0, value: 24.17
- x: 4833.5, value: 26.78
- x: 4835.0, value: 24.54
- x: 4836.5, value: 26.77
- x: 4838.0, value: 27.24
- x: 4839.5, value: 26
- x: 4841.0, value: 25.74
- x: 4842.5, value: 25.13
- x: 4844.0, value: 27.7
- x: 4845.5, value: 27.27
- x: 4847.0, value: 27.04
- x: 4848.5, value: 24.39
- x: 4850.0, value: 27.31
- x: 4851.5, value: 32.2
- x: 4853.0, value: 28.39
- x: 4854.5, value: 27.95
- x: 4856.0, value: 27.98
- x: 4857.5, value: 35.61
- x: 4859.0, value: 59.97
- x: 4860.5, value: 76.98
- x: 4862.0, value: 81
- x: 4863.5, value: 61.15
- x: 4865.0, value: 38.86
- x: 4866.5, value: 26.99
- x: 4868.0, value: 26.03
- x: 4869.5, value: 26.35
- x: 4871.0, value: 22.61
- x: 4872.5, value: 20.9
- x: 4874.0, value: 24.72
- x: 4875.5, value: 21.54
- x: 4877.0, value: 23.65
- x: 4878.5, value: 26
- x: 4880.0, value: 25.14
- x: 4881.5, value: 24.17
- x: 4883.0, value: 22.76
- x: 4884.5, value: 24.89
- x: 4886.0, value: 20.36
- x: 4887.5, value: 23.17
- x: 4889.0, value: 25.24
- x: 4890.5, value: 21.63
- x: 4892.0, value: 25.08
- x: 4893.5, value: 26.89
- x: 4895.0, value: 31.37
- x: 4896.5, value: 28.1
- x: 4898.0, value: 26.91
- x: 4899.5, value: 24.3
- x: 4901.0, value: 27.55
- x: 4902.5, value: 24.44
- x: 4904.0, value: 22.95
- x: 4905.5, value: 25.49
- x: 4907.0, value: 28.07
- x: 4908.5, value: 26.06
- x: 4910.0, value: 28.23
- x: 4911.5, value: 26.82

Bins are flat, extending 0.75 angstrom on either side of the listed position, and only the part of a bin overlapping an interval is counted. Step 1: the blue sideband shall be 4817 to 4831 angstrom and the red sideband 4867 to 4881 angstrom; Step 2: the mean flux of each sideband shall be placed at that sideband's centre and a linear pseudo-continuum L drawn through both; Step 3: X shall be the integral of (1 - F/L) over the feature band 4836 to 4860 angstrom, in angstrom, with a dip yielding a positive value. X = -4.6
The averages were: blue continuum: 26.7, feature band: 30.3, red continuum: 24.2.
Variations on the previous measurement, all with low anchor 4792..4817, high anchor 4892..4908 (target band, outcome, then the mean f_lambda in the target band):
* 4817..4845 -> 1.0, 26.4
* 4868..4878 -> 1.2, 23.6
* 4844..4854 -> -0.2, 27.8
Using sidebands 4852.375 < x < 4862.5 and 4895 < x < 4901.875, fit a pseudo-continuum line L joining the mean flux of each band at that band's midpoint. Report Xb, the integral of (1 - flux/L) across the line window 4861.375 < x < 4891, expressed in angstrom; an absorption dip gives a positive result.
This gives 7.5 angstrom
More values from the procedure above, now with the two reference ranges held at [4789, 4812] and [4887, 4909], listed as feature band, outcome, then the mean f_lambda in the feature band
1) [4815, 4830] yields 0.5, 26.4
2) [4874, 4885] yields 0.9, 24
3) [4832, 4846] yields 0.4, 26.2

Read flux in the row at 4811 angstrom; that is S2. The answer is 27.43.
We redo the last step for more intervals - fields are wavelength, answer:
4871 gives 22.61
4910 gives 28.23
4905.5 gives 25.49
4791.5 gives 27.81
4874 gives 24.72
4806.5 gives 30.38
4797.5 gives 28.4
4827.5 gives 24.71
